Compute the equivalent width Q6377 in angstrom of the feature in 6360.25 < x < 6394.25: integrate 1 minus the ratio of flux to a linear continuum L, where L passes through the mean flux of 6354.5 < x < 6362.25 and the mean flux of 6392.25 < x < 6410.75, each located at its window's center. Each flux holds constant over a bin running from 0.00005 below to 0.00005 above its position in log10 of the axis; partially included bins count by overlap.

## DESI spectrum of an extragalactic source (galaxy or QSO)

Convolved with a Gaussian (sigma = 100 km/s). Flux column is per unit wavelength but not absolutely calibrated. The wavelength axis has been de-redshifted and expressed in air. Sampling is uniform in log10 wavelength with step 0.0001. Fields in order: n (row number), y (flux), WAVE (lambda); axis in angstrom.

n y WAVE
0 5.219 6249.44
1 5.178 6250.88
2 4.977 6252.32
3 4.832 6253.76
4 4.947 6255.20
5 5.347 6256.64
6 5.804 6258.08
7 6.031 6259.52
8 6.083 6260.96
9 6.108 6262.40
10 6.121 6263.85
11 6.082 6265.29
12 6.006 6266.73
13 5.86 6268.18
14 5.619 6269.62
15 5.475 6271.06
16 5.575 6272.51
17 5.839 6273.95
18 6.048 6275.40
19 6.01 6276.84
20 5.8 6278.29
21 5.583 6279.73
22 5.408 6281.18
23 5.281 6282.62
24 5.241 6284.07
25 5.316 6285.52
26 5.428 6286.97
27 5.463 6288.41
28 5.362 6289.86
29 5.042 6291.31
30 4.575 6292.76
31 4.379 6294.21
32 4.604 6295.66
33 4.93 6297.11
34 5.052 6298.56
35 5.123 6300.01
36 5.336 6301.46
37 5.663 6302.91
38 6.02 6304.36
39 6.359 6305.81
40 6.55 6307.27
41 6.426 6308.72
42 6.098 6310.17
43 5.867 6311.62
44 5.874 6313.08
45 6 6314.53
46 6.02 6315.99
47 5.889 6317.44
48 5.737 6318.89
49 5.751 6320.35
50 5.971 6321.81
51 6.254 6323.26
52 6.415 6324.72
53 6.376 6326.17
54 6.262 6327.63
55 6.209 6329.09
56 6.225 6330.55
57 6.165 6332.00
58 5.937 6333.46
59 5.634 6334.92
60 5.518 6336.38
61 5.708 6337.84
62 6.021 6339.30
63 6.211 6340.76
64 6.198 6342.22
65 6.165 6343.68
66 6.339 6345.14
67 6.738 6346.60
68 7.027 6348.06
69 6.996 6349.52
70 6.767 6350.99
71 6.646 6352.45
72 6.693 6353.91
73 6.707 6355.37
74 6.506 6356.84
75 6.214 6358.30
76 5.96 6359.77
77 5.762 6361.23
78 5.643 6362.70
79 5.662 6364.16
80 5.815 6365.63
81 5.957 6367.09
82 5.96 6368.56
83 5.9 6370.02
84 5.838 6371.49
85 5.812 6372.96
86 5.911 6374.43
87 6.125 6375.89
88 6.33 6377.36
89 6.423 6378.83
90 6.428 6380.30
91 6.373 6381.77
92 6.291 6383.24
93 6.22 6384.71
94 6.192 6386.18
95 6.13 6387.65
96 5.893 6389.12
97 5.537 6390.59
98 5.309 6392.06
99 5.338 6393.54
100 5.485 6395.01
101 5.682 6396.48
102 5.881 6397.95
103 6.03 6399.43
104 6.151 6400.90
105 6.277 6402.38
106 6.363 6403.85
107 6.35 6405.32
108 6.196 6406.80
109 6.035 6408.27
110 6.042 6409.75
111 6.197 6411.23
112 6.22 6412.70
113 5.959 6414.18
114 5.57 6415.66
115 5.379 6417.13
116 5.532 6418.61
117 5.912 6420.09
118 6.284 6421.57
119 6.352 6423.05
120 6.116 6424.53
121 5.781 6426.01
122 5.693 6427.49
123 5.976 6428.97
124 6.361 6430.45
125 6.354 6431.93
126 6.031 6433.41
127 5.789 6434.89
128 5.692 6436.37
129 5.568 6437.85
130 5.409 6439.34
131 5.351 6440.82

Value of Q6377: 0.9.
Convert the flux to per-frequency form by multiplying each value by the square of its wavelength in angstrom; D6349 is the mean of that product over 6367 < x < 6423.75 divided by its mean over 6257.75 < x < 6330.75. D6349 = 1.08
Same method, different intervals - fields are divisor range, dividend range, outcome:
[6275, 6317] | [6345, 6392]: 1.14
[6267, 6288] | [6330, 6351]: 1.13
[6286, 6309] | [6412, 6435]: 1.15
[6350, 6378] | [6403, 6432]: 1.00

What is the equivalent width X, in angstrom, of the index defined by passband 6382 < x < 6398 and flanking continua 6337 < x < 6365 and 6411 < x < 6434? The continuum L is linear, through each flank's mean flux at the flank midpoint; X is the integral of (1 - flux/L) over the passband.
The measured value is 0.8 angstrom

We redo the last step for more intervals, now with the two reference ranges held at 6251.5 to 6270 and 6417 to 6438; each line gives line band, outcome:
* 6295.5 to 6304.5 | 0.8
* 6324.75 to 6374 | -3.0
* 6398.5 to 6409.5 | -0.5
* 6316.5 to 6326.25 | -0.4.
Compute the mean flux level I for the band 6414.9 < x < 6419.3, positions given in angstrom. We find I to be 5.5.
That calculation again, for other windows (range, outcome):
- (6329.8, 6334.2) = 6.11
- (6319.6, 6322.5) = 5.84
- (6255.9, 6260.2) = 5.72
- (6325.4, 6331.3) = 6.27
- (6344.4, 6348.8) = 6.71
